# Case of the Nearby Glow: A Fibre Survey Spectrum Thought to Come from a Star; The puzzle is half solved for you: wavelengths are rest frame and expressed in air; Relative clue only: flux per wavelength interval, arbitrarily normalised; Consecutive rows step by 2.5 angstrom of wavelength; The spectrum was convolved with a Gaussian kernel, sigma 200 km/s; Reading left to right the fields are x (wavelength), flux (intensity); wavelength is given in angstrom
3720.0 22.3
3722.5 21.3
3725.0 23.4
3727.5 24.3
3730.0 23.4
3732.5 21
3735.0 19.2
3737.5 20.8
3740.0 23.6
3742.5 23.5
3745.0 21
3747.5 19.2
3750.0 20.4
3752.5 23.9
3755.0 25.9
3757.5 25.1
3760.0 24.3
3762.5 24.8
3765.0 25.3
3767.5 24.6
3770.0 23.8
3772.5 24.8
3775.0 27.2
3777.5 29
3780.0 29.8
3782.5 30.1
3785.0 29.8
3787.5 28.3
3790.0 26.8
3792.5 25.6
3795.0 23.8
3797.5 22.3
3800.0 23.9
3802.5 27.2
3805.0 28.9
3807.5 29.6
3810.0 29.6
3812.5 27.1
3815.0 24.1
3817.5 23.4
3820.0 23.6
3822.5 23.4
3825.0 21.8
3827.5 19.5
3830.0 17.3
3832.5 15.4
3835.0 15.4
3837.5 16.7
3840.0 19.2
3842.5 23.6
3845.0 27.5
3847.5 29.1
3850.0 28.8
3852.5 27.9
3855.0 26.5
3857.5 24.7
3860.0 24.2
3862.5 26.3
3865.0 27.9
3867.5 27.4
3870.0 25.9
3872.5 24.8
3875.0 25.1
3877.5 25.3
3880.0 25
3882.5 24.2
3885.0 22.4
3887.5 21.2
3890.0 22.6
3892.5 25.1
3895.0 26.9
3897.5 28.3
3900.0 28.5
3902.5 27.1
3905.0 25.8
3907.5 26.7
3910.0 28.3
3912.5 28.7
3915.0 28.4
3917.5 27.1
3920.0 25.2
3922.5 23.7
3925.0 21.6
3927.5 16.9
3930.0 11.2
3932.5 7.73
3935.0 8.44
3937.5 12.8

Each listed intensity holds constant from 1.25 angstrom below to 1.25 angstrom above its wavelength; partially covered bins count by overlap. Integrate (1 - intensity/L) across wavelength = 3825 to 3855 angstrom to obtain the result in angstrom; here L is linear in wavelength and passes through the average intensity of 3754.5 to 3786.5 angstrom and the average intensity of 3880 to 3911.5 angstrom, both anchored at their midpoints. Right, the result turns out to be 4.6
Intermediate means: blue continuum 26.5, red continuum 25.6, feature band 22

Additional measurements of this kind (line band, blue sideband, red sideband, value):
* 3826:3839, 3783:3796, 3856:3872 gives 4.65 angstrom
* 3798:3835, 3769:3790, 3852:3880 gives 4.72 angstrom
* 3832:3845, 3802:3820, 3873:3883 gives 3.46 angstrom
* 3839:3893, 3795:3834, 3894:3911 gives 1.23 angstrom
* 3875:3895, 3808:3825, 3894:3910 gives 2.16 angstrom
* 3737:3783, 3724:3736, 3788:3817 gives -1.11 angstrom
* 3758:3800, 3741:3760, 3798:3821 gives -2.91 angstrom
